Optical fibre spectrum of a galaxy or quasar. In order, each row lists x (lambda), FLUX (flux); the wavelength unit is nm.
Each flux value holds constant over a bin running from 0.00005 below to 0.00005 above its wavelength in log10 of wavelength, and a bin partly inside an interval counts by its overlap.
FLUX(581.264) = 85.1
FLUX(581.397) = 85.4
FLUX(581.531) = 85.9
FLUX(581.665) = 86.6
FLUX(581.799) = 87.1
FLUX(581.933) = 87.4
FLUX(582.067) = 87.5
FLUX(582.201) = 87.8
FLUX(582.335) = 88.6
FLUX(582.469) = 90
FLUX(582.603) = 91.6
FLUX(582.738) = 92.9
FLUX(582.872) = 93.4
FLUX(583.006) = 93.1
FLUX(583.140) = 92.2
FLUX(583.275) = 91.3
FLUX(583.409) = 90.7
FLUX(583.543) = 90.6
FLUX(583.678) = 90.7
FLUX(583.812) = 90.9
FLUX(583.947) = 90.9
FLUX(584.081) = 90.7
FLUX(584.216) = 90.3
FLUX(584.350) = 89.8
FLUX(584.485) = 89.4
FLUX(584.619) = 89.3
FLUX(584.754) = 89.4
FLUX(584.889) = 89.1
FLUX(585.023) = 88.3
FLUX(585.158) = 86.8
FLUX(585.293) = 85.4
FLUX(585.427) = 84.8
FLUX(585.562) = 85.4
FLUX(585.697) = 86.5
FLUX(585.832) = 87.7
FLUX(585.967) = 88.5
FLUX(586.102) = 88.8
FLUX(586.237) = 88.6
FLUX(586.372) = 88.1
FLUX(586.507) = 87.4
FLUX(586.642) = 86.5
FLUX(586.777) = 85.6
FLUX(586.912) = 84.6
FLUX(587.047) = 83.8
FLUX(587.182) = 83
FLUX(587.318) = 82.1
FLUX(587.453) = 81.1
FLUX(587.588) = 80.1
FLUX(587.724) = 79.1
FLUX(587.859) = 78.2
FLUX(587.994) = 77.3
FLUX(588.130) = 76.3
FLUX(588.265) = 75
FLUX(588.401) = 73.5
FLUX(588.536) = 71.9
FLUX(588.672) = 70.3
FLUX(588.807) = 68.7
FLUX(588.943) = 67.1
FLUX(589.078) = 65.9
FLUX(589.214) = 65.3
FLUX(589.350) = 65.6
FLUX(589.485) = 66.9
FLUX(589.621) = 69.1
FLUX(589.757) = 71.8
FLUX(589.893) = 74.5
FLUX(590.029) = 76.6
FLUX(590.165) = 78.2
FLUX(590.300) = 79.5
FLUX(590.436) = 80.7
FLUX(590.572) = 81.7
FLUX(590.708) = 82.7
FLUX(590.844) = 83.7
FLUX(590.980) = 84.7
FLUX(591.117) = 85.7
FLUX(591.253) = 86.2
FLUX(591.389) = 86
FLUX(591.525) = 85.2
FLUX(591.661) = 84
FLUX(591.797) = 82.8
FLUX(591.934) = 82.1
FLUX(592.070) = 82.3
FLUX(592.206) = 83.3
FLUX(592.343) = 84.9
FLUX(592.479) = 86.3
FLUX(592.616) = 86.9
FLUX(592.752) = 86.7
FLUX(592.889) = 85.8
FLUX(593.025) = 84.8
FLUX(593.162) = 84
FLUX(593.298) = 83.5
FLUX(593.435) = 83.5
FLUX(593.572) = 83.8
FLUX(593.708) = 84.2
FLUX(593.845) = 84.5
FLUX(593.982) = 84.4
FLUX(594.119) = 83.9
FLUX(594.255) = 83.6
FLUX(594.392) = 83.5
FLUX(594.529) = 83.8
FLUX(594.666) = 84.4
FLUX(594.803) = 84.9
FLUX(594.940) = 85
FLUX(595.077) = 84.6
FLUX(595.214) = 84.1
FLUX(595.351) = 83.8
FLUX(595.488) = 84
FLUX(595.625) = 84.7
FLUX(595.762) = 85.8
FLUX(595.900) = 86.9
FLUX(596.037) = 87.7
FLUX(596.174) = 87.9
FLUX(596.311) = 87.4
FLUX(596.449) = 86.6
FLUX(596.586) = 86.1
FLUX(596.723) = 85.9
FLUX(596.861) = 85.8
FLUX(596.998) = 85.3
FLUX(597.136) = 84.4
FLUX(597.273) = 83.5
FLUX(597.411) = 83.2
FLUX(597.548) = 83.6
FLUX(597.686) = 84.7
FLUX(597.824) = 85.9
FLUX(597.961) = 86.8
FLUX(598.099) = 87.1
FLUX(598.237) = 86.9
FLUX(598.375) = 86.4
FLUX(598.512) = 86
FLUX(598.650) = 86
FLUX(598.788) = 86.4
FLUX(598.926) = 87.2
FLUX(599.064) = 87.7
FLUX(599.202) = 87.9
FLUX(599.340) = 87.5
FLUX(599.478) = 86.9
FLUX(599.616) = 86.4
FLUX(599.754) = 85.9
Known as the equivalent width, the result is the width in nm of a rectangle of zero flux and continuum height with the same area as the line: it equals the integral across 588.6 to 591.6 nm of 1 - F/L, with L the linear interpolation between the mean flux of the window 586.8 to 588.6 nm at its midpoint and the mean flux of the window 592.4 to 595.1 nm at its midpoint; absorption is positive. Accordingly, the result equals 0.19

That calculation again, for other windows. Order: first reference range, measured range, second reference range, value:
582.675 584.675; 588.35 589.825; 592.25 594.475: 0.32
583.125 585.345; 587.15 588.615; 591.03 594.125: 0.16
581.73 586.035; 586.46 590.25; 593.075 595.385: 0.49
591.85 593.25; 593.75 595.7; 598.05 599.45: 0.03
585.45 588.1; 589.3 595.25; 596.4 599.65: 0.20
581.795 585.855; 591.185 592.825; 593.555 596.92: 0.03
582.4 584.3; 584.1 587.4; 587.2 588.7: -0.13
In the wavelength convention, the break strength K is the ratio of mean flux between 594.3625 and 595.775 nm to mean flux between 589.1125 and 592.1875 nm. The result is 1.07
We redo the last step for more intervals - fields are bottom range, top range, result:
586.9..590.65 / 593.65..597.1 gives 1.13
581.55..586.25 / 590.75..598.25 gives 0.95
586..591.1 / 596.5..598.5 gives 1.09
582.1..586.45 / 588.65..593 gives 0.88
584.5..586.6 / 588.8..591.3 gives 0.86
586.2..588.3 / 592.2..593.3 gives 1.04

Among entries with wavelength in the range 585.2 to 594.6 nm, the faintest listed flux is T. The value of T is 65.3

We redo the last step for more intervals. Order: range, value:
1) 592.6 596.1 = 83.5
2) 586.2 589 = 67.1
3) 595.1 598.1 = 83.2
